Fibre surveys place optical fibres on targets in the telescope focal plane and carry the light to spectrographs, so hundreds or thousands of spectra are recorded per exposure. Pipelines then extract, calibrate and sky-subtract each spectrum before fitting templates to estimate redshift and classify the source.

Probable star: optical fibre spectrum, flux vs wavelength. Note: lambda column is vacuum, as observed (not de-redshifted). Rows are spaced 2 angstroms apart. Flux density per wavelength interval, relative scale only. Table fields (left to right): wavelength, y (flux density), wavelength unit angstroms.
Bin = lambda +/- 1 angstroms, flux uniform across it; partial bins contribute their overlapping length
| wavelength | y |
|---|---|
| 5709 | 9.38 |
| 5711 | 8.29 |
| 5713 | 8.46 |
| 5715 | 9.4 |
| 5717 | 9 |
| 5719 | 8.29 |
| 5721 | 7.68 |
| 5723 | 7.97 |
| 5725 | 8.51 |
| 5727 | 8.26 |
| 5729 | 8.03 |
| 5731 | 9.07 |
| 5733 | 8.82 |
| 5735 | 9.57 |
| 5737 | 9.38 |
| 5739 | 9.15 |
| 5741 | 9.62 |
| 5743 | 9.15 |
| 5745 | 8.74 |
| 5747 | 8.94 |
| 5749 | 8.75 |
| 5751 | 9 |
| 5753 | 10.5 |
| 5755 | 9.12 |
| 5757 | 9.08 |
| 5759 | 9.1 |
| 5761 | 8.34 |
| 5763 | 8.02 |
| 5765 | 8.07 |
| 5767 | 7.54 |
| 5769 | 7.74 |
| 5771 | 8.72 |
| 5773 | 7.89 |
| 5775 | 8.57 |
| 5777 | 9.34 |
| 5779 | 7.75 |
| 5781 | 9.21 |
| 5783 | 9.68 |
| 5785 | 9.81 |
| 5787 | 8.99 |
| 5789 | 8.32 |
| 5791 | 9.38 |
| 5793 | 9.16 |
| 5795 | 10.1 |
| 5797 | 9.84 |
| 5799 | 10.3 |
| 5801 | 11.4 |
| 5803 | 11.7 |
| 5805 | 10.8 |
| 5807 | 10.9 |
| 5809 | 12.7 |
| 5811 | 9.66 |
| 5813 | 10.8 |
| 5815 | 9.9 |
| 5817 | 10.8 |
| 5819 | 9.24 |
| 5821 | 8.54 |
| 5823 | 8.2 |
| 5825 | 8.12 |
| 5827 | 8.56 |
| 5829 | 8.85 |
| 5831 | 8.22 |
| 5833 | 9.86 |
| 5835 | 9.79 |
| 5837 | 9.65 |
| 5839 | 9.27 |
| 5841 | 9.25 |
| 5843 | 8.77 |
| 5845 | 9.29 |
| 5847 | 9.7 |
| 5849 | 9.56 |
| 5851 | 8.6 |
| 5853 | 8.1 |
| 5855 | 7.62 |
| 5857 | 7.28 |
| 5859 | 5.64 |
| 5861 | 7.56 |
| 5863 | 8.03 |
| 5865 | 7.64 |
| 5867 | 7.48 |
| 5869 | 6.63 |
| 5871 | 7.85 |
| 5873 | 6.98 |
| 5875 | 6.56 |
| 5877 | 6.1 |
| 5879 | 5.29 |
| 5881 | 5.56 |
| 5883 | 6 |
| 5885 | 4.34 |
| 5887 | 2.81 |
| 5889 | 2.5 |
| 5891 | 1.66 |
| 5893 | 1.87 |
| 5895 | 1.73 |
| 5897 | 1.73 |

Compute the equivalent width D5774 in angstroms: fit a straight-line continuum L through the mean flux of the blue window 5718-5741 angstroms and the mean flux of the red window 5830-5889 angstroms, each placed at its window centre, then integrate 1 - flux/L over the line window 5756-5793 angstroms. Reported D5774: -1.85 angstroms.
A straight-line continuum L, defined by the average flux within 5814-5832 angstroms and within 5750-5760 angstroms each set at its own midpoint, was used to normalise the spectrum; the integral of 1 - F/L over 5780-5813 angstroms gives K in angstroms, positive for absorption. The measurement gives -3.8 angstroms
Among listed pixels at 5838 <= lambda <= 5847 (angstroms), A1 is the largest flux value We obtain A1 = 9.7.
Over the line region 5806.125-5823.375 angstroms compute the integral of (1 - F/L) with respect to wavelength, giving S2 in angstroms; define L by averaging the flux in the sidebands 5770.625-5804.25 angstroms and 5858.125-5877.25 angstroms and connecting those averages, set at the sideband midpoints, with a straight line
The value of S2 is -3.0 angstroms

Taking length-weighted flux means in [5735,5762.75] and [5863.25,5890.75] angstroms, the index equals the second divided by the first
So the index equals 0.6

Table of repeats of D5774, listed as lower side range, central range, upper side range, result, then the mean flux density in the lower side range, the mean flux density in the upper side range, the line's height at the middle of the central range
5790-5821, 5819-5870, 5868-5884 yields -1.8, 10.4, 6.37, 8.16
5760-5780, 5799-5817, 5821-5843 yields -4.7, 8.2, 8.95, 8.66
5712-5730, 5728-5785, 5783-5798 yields 0.4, 8.4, 9.39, 8.91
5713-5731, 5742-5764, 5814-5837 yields -0.9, 8.43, 9.12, 8.64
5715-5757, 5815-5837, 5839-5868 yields -1.9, 8.89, 8.22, 8.38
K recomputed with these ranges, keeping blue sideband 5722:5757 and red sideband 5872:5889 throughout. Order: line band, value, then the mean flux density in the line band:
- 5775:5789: -2.1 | 9.03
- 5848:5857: -3.5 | 8.34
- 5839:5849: -4.9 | 9.29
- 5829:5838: -3.9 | 9.32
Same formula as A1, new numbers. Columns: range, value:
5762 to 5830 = 12.7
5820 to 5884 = 9.86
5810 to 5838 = 10.8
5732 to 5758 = 10.5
